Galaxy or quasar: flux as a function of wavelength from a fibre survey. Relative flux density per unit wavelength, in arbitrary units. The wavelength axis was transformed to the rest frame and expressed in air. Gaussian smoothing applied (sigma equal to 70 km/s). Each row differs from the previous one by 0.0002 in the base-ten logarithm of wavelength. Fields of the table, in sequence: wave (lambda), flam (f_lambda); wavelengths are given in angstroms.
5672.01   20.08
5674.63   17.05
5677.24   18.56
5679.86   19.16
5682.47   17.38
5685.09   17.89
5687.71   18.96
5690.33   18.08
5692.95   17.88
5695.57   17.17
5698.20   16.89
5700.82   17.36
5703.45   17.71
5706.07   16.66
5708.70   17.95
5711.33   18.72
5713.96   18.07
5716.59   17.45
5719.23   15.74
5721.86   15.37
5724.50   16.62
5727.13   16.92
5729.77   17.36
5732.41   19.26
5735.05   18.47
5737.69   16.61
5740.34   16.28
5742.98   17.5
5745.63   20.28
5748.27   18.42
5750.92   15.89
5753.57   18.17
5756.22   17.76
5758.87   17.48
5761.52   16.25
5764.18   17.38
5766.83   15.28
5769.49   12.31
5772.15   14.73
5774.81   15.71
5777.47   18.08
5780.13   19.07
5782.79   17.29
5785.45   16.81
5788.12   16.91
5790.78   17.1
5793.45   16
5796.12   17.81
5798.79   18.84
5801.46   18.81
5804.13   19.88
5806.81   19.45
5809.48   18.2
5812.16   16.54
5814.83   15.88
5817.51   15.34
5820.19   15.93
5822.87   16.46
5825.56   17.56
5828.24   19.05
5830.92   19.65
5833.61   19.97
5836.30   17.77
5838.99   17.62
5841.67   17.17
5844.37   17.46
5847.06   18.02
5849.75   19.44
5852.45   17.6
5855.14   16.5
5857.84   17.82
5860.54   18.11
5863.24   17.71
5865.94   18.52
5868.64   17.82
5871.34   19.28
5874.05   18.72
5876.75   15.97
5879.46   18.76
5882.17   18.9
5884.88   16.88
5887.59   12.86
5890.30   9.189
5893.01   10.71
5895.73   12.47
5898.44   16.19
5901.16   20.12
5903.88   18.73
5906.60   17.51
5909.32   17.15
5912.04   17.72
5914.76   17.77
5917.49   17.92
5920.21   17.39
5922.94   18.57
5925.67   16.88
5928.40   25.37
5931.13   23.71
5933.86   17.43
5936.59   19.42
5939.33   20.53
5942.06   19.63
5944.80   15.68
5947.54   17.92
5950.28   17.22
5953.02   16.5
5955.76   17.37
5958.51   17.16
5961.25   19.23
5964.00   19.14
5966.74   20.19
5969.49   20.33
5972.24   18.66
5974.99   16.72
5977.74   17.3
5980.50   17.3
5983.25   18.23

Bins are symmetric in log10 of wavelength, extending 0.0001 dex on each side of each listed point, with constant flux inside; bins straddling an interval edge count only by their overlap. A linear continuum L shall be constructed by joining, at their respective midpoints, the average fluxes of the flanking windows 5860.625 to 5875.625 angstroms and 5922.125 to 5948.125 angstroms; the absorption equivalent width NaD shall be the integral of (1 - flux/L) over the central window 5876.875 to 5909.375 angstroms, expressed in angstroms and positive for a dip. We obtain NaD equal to 5.3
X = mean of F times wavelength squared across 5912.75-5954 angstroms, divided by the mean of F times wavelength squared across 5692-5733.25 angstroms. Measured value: 1.2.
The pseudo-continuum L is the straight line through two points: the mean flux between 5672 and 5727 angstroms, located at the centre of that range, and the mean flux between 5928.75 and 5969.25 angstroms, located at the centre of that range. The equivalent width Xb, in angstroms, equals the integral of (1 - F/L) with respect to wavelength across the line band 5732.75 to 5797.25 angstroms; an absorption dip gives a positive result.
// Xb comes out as 3.2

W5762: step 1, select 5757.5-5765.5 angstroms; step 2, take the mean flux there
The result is 17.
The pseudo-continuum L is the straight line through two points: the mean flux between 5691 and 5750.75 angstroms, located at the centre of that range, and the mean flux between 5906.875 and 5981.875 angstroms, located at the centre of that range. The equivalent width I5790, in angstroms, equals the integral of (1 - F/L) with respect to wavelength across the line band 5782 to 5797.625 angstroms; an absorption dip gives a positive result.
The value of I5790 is 0.7 angstroms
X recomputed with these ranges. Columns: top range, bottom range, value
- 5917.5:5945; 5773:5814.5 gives 1.16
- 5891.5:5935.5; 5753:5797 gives 1.12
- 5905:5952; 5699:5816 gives 1.15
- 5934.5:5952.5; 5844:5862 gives 1.05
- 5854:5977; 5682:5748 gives 1.08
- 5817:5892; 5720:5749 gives 1.03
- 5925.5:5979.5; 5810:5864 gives 1.11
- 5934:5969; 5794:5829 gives 1.09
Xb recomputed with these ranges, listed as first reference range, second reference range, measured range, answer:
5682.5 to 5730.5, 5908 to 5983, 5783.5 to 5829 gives 1.10 angstroms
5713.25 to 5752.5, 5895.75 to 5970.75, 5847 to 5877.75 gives 0.20 angstroms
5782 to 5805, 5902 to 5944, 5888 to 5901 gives 4.03 angstroms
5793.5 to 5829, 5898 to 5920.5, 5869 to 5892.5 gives 2.17 angstroms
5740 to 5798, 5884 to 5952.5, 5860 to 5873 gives -0.80 angstroms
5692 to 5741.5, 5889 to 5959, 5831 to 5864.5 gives -1.03 angstroms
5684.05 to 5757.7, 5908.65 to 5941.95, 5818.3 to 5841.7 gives 0.70 angstroms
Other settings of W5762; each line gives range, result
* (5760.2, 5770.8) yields 15.3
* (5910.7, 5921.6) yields 17.7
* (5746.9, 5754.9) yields 17.5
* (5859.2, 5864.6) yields 17.9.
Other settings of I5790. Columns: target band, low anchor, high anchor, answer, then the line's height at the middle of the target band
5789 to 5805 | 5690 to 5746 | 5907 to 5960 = -0.2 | 17.8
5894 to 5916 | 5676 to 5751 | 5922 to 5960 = 1.8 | 18.6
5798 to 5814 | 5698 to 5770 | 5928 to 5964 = -0.7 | 17.8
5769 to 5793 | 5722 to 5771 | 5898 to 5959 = 1.1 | 17.3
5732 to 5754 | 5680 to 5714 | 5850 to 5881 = 0.0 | 17.8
